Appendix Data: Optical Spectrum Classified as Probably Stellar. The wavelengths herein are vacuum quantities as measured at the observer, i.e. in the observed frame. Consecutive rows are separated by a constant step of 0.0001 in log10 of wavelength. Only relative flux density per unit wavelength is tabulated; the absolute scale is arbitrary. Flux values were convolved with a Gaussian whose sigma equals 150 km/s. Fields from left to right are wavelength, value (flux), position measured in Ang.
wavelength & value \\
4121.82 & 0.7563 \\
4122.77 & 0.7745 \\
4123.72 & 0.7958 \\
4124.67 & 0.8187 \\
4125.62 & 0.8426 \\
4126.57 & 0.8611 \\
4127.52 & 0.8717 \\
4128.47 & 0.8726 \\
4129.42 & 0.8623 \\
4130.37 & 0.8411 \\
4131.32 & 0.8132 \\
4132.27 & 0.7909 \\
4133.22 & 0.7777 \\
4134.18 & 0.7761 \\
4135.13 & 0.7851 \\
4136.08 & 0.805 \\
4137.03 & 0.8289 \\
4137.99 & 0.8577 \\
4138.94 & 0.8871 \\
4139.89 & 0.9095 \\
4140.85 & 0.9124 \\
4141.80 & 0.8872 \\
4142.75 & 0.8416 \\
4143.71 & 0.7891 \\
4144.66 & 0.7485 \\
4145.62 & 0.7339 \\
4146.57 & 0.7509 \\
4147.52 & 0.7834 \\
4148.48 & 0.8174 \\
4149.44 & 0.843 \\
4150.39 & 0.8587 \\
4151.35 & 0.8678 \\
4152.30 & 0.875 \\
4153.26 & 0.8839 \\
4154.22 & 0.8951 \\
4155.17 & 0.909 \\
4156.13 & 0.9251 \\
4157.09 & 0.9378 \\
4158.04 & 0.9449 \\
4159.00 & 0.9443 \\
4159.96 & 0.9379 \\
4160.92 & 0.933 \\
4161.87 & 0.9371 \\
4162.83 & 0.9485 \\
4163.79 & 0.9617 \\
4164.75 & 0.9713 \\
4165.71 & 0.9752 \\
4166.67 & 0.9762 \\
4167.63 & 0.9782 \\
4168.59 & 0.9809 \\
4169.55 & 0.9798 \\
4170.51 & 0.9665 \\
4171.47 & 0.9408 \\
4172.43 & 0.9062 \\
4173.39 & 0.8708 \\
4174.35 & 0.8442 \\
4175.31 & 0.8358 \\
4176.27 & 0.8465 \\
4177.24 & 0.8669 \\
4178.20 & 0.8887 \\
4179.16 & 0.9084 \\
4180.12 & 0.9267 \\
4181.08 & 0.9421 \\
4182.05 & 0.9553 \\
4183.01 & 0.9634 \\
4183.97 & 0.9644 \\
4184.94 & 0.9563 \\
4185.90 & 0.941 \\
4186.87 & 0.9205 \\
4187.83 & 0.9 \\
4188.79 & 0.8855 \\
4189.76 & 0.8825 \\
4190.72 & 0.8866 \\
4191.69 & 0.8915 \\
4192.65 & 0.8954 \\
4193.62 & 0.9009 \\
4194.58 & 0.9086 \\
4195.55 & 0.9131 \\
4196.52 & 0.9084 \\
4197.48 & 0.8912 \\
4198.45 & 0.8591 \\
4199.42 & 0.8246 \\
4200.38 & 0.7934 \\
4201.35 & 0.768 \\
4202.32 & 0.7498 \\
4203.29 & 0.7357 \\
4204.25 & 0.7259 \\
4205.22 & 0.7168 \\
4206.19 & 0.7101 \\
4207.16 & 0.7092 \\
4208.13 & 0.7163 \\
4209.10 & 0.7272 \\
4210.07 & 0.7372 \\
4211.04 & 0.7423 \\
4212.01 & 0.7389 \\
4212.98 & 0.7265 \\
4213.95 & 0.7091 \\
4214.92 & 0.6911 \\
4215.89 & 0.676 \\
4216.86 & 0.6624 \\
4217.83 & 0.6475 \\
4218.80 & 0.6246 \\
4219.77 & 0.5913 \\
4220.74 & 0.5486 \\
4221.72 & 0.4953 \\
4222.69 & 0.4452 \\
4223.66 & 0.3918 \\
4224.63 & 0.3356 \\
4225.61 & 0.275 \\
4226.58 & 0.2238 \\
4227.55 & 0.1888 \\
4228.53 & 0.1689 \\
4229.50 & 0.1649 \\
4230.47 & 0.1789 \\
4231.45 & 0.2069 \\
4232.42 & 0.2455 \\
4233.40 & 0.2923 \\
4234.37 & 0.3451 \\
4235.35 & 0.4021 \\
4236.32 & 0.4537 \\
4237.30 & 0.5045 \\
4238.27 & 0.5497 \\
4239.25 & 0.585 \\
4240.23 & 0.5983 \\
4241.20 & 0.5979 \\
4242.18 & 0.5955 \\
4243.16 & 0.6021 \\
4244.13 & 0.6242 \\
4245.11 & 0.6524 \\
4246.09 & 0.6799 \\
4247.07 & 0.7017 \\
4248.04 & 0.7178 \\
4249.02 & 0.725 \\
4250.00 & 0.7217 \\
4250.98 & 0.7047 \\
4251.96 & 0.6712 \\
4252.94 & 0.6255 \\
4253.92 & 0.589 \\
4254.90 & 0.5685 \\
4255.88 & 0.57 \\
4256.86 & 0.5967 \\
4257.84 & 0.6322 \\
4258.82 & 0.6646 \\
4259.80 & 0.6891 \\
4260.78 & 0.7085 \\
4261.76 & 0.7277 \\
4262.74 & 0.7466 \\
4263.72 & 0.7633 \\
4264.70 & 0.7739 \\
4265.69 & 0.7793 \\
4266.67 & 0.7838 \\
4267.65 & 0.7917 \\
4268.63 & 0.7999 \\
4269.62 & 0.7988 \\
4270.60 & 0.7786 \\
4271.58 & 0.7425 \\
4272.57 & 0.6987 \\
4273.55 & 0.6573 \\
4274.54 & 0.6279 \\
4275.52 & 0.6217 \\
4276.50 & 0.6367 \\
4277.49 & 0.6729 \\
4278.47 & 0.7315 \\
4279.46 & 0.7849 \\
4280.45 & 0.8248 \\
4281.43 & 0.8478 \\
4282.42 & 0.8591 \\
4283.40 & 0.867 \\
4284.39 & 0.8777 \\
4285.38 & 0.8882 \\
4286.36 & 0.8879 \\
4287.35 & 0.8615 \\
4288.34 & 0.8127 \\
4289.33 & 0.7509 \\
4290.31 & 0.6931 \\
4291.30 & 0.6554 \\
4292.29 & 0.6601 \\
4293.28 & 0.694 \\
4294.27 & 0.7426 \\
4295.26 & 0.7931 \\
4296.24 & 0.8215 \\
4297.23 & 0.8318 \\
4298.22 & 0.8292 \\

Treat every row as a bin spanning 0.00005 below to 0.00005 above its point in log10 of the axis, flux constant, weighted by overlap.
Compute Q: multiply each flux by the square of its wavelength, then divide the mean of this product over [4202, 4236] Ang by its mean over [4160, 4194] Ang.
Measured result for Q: 0.57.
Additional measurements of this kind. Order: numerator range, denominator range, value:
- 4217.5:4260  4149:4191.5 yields 0.57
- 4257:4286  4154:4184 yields 0.85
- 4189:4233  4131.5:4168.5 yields 0.75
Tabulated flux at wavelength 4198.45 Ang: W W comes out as 0.8591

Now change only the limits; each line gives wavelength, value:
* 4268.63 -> 0.7999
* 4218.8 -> 0.6246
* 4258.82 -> 0.6646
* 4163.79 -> 0.9617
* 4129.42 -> 0.8623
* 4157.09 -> 0.9378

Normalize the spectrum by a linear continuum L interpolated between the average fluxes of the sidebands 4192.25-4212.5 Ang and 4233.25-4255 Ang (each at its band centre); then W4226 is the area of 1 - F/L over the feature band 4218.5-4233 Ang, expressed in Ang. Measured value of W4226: 7.4 Ang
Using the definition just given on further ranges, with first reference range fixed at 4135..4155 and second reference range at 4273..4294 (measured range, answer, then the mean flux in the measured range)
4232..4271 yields 7.1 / 0.635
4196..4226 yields 4.7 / 0.675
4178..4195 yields -2.2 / 0.919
